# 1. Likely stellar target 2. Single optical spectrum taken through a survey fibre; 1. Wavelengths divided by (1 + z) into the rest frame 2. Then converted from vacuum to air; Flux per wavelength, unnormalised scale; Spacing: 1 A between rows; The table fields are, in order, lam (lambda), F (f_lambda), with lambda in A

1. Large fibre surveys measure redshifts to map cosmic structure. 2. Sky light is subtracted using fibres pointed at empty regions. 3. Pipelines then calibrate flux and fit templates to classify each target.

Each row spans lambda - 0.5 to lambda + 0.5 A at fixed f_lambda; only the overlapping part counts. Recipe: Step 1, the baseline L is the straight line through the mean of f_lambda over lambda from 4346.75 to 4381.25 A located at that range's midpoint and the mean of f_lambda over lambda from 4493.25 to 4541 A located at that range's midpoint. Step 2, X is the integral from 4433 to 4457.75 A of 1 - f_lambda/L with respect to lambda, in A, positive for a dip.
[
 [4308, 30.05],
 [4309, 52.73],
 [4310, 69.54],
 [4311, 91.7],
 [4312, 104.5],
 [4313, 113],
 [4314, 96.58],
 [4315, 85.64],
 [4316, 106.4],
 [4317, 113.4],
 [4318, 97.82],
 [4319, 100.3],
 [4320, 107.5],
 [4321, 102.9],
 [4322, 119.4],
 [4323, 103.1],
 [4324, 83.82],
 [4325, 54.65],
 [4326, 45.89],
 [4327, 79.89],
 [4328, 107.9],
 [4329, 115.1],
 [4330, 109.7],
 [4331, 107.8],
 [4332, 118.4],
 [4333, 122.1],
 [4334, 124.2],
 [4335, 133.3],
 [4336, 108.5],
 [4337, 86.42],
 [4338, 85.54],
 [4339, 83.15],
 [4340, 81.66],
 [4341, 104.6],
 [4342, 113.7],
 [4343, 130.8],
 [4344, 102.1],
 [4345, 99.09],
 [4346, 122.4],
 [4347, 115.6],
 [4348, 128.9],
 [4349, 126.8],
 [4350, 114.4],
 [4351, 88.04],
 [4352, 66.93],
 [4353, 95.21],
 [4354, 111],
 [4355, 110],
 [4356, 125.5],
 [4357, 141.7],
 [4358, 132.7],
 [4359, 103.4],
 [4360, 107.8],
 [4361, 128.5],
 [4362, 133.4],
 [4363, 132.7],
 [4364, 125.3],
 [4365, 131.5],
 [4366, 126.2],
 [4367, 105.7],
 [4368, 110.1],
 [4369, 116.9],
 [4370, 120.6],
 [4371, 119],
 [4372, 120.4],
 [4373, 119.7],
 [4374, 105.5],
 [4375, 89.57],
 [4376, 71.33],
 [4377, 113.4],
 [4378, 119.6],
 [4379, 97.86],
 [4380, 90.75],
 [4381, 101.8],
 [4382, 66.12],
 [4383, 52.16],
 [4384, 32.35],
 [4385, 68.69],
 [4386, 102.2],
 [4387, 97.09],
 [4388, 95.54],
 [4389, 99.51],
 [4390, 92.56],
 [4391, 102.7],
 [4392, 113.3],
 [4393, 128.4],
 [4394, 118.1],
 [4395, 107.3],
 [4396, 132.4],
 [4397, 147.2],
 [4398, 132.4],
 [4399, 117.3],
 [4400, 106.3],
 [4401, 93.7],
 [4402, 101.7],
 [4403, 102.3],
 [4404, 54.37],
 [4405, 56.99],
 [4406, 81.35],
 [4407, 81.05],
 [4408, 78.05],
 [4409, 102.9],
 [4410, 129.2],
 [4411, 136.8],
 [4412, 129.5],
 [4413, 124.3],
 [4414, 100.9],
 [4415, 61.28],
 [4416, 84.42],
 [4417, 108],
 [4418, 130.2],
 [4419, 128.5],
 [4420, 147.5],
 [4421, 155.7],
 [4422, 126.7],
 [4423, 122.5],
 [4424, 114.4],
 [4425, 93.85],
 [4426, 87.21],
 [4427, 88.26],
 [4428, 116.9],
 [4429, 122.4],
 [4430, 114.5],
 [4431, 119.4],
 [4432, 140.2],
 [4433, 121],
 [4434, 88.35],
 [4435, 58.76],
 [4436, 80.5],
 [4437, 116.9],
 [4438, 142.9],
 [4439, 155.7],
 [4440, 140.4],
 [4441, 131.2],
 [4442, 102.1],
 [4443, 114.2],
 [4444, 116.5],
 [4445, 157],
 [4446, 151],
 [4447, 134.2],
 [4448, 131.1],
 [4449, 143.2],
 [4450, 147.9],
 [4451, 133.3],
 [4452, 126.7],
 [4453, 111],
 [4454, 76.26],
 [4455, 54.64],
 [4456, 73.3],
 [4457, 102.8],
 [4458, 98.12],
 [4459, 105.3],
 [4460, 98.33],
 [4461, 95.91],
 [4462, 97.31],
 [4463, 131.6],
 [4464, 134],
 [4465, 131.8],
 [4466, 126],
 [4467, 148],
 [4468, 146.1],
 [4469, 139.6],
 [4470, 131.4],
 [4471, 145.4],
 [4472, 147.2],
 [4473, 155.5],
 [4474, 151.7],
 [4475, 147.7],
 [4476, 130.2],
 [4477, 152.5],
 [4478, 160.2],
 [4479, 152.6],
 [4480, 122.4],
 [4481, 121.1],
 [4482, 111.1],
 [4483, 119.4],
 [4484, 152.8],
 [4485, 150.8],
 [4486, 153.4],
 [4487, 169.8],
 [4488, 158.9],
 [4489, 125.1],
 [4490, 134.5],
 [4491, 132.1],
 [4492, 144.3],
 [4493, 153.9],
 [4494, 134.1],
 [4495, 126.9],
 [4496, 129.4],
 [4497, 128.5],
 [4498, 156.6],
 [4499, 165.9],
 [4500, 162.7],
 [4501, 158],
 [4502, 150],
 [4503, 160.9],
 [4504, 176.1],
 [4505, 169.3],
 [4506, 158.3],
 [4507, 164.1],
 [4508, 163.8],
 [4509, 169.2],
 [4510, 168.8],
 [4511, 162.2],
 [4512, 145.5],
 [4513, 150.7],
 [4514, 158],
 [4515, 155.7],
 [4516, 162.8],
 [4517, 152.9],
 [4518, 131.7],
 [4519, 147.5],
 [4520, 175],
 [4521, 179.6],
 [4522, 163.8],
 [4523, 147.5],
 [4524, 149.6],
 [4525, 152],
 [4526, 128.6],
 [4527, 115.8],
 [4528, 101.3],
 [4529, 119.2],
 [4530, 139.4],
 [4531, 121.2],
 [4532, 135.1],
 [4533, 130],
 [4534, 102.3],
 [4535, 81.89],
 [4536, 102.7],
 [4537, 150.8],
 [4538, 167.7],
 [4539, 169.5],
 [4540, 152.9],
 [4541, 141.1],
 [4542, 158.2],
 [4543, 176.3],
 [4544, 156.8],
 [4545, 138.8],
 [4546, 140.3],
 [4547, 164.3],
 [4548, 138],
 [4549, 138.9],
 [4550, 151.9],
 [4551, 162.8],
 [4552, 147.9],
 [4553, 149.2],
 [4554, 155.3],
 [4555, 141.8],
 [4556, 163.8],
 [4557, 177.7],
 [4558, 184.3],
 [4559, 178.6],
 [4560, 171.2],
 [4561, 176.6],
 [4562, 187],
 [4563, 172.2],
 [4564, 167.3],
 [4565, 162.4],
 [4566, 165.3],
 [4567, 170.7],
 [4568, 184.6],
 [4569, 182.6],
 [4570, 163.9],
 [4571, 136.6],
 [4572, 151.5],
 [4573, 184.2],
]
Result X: 2.8 A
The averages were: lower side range 113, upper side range 147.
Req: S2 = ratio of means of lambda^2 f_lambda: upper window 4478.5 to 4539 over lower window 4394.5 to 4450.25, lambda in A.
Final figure 1.3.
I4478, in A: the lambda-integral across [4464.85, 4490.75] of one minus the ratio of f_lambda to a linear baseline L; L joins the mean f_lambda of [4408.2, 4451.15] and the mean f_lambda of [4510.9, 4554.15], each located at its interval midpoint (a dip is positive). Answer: -2.1 A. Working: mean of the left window 119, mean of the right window 145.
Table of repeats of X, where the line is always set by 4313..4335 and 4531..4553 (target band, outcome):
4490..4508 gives -2.19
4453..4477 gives 1.41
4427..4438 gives 1.20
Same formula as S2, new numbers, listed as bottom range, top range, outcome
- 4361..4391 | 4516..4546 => 1.48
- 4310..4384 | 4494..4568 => 1.57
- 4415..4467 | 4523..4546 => 1.22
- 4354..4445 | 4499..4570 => 1.50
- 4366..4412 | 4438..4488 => 1.32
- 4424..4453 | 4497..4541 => 1.27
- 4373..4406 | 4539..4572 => 1.78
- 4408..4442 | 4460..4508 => 1.27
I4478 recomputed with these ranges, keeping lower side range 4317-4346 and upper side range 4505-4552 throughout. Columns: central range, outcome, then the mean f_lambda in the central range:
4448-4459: 1.8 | 108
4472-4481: -0.7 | 145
